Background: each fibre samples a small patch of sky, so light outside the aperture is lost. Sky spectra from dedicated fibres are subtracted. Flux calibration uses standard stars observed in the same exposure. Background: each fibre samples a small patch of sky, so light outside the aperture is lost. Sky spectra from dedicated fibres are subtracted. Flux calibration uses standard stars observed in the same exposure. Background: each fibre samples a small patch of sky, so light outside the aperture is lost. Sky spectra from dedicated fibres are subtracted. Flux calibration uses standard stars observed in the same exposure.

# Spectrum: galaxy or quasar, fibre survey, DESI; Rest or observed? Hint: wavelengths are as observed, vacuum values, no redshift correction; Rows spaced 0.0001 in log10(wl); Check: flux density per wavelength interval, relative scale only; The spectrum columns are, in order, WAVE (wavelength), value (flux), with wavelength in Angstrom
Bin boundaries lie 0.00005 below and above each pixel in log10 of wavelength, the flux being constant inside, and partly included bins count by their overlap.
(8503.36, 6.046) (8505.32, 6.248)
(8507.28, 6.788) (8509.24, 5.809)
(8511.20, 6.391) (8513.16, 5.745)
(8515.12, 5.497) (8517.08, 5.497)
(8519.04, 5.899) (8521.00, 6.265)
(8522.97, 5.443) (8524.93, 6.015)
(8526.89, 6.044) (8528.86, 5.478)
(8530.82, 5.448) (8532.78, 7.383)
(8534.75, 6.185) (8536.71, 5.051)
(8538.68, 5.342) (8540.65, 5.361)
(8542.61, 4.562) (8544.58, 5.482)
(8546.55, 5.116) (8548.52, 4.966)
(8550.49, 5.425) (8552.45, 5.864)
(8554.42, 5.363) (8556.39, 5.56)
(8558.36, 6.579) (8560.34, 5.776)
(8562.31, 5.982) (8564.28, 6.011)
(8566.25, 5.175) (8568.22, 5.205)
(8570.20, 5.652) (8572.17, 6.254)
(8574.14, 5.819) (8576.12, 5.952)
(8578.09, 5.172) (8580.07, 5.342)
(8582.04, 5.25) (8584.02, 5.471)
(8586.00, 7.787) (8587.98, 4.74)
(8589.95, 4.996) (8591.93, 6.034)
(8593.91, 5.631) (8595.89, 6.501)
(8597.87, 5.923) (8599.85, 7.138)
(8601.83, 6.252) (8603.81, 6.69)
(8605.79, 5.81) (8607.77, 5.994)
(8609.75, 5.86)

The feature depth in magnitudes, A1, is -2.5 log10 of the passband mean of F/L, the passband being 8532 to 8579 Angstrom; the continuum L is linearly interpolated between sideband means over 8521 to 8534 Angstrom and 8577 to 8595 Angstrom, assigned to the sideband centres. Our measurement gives 0.03 mag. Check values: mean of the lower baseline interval 5.99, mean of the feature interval 5.63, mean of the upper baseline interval 5.61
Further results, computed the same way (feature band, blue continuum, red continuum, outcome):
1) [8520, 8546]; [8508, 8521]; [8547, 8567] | 0.02 mag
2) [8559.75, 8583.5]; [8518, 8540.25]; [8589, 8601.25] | 0.07 mag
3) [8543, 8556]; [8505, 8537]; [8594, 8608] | 0.14 mag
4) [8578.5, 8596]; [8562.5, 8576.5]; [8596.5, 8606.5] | 0.07 mag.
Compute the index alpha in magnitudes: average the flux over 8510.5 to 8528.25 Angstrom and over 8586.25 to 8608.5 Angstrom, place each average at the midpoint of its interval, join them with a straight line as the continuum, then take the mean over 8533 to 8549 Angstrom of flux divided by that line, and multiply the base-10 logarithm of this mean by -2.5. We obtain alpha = 0.10 mag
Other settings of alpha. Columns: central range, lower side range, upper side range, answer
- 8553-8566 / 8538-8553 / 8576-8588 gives -0.078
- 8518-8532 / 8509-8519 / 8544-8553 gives -0.032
